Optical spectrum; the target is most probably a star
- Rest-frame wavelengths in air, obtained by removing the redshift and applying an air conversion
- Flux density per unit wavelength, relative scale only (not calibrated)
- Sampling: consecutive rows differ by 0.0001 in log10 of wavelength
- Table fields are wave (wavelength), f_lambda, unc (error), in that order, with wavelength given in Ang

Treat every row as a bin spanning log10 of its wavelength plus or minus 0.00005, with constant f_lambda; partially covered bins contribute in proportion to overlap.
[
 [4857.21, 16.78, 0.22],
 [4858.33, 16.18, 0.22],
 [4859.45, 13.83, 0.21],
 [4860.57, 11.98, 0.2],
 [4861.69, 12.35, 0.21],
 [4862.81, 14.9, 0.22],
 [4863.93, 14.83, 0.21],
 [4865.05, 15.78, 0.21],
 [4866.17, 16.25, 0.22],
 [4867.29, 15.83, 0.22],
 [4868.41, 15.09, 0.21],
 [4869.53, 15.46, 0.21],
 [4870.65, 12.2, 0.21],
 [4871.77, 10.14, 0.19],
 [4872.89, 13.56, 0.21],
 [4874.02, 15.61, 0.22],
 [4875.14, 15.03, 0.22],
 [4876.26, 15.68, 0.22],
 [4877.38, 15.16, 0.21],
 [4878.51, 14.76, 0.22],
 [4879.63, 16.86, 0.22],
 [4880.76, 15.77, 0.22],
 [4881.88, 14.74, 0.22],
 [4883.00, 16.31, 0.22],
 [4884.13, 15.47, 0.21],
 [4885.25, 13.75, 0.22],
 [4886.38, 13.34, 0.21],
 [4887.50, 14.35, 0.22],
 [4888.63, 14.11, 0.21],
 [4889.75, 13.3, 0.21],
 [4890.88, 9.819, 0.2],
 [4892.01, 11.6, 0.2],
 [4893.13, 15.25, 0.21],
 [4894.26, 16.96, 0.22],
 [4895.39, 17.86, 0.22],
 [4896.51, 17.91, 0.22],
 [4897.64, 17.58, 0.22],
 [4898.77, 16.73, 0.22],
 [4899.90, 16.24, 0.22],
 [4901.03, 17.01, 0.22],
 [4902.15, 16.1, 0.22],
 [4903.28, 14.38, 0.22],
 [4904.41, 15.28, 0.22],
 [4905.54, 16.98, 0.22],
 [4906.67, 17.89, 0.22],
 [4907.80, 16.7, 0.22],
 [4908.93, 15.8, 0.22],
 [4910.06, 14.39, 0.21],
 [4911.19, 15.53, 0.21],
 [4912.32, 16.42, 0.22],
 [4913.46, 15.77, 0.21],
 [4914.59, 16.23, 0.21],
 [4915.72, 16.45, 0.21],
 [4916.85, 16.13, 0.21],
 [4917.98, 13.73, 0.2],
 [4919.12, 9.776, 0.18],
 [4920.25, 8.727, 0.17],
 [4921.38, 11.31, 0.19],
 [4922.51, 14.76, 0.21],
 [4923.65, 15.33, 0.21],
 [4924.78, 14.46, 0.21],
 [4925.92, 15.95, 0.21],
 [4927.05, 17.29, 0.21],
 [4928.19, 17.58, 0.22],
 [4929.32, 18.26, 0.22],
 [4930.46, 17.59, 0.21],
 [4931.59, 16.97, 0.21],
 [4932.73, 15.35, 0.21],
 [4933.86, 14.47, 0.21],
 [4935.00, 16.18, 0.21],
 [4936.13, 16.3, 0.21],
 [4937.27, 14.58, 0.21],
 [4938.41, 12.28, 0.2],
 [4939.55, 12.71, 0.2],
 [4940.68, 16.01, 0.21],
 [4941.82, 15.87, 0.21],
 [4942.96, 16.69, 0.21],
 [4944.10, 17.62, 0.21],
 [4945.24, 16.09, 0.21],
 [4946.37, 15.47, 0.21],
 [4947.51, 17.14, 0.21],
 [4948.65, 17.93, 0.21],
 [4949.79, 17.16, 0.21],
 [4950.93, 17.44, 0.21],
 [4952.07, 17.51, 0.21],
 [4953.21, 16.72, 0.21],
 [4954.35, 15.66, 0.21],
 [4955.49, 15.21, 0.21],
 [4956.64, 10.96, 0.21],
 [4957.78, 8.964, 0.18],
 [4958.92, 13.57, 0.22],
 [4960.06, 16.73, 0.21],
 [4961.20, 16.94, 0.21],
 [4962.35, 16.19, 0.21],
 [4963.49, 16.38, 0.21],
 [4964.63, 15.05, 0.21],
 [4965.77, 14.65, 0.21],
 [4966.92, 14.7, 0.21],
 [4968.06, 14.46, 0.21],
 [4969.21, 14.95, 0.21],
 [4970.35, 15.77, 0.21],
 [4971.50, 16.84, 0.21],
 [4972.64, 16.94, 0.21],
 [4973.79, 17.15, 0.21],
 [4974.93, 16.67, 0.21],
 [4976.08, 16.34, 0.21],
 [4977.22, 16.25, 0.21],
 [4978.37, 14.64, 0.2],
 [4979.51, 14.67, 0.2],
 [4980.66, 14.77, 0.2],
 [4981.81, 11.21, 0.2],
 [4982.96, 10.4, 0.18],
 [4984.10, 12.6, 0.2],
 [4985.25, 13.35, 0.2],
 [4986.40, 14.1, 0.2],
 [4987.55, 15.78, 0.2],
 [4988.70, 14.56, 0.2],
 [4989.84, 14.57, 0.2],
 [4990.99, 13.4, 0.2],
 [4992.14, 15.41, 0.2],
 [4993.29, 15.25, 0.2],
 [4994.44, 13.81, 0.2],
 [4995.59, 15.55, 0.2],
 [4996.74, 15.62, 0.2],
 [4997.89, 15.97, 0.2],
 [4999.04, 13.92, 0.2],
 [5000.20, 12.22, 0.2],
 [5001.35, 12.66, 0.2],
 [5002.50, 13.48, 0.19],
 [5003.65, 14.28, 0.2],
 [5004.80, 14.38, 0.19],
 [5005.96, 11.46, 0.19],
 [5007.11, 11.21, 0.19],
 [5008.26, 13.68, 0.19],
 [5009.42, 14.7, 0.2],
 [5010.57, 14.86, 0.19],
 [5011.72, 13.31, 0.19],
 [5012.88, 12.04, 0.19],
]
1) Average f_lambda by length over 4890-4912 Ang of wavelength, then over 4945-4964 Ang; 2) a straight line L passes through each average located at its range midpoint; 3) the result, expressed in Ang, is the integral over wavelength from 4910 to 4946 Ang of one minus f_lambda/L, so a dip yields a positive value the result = 1.1 Ang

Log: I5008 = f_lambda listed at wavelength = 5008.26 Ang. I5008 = 13.68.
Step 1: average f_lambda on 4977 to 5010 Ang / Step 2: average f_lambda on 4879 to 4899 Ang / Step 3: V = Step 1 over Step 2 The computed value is 0.92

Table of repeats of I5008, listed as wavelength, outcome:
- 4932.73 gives 15.35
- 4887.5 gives 14.35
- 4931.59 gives 16.97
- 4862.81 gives 14.9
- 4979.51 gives 14.67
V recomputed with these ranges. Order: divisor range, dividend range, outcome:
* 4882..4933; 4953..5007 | 0.95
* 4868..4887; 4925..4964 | 1.08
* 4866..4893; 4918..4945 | 1.05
